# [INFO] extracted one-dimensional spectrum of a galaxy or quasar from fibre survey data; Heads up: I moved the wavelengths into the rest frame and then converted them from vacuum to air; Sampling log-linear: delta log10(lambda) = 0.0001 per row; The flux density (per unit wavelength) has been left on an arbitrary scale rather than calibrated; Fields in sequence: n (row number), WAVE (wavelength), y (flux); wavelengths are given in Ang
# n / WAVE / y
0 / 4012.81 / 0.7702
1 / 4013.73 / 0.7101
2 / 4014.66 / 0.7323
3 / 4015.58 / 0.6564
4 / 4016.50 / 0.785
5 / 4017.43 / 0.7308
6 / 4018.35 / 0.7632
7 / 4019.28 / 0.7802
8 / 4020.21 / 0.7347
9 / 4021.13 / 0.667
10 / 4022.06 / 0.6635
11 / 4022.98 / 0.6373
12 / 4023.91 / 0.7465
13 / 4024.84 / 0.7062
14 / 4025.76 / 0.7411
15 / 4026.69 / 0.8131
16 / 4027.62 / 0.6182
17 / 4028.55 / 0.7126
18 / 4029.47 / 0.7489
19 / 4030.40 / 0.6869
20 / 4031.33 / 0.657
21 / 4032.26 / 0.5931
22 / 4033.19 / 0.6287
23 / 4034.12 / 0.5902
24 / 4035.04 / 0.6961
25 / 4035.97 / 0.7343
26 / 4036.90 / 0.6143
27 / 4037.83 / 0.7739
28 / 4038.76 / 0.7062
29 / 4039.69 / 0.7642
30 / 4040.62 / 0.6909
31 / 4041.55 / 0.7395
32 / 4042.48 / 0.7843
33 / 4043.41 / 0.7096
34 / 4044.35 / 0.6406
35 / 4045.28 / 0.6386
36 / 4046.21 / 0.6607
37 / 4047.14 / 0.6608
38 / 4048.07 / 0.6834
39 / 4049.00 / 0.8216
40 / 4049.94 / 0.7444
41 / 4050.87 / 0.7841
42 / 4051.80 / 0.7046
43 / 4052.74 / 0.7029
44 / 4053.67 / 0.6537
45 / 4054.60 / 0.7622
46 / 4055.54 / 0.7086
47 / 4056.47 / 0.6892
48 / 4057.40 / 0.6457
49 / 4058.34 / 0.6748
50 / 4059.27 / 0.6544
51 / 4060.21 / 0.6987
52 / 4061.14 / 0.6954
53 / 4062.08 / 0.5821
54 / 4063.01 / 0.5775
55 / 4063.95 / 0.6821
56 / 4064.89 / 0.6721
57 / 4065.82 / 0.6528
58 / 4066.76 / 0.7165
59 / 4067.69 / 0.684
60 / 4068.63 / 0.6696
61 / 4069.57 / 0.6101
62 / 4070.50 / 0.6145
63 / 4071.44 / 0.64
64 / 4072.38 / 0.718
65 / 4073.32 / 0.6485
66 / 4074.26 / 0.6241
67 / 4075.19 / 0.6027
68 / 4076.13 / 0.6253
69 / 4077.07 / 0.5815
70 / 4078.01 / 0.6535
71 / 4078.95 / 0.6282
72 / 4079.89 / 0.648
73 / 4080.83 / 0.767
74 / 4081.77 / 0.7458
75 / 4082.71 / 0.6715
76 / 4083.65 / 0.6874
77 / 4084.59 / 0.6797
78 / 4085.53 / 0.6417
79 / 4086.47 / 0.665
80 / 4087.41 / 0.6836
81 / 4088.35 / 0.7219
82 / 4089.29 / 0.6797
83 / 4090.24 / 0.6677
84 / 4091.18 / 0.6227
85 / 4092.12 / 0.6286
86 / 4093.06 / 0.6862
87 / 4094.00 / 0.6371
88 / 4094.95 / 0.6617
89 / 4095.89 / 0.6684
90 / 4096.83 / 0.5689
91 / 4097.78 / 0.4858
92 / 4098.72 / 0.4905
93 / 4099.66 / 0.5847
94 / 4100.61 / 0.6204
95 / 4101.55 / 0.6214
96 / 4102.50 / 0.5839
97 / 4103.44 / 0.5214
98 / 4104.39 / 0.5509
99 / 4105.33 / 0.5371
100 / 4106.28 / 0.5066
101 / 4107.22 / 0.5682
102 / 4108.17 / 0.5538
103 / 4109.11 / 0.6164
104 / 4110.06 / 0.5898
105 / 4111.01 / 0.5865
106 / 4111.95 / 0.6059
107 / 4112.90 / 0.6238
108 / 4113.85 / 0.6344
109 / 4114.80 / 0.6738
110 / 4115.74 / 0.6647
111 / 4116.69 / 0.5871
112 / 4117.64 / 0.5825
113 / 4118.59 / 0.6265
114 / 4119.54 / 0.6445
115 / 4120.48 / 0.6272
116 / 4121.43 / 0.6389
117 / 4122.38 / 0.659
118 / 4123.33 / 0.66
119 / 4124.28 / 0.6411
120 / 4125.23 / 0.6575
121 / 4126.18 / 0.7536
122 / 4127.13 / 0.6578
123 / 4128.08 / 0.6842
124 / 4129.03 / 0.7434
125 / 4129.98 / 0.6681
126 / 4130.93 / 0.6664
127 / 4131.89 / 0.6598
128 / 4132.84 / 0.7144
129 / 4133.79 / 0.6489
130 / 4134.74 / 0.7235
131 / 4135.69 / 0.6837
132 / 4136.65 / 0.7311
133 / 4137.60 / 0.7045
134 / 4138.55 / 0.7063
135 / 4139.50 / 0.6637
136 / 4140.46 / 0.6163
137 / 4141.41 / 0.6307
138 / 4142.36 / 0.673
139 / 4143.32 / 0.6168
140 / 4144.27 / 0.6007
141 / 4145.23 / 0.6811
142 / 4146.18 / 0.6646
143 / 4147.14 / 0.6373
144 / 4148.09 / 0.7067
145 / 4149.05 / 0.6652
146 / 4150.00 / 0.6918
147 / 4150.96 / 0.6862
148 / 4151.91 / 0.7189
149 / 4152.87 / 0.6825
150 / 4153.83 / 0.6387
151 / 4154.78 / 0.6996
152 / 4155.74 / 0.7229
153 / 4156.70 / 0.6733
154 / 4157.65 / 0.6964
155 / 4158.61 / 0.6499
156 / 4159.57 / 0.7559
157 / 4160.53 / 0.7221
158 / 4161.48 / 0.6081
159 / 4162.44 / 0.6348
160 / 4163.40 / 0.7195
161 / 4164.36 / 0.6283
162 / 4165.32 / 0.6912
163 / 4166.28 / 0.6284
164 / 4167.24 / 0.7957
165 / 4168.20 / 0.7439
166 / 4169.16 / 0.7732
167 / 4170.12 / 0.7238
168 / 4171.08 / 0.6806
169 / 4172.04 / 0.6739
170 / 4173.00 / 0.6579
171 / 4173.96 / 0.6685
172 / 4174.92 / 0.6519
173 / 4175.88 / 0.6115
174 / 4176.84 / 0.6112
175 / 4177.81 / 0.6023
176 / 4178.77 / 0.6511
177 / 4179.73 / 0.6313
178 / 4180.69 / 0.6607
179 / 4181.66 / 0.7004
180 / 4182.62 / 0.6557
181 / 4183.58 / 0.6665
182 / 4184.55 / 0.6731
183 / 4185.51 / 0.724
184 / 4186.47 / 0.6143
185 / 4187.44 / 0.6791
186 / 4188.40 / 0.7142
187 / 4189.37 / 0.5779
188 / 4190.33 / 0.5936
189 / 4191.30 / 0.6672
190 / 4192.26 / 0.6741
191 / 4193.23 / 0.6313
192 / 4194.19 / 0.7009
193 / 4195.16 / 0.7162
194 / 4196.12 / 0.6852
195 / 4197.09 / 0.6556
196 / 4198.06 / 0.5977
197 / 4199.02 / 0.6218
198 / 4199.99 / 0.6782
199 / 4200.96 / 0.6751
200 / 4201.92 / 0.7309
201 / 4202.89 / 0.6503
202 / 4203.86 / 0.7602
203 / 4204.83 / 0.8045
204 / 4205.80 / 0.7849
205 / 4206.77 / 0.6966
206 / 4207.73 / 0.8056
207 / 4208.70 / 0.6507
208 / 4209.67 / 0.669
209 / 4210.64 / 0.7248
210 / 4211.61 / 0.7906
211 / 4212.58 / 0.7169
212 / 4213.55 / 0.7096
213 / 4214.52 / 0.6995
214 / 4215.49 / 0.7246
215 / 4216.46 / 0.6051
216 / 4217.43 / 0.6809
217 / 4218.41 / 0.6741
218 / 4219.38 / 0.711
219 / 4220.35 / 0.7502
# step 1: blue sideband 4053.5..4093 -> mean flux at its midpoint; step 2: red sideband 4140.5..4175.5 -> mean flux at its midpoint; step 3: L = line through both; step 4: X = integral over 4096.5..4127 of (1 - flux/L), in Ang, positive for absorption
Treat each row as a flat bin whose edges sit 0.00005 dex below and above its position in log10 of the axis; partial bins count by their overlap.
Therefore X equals 3.10 Ang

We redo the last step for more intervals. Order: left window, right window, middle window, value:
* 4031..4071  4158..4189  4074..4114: 3.5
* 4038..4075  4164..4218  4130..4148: 0.4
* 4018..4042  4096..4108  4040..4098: -4.6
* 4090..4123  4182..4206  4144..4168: -1.4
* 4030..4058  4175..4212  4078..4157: 4.5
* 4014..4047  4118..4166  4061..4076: 0.9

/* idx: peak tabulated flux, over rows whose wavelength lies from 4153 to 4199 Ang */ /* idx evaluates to 0.7957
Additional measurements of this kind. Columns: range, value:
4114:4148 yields 0.7536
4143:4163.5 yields 0.7559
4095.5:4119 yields 0.6738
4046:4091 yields 0.8216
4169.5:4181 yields 0.7238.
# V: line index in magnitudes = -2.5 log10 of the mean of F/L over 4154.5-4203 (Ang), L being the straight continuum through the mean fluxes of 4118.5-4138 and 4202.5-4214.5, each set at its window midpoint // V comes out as 0.06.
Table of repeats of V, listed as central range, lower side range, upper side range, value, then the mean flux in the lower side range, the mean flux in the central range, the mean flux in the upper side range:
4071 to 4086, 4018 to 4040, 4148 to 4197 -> 0.05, 0.698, 0.66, 0.675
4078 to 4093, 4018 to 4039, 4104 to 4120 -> -0.08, 0.696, 0.676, 0.597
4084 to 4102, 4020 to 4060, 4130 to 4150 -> 0.08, 0.697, 0.633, 0.67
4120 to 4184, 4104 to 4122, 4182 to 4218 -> -0.06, 0.602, 0.675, 0.687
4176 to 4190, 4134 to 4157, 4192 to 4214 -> 0.06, 0.675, 0.653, 0.702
